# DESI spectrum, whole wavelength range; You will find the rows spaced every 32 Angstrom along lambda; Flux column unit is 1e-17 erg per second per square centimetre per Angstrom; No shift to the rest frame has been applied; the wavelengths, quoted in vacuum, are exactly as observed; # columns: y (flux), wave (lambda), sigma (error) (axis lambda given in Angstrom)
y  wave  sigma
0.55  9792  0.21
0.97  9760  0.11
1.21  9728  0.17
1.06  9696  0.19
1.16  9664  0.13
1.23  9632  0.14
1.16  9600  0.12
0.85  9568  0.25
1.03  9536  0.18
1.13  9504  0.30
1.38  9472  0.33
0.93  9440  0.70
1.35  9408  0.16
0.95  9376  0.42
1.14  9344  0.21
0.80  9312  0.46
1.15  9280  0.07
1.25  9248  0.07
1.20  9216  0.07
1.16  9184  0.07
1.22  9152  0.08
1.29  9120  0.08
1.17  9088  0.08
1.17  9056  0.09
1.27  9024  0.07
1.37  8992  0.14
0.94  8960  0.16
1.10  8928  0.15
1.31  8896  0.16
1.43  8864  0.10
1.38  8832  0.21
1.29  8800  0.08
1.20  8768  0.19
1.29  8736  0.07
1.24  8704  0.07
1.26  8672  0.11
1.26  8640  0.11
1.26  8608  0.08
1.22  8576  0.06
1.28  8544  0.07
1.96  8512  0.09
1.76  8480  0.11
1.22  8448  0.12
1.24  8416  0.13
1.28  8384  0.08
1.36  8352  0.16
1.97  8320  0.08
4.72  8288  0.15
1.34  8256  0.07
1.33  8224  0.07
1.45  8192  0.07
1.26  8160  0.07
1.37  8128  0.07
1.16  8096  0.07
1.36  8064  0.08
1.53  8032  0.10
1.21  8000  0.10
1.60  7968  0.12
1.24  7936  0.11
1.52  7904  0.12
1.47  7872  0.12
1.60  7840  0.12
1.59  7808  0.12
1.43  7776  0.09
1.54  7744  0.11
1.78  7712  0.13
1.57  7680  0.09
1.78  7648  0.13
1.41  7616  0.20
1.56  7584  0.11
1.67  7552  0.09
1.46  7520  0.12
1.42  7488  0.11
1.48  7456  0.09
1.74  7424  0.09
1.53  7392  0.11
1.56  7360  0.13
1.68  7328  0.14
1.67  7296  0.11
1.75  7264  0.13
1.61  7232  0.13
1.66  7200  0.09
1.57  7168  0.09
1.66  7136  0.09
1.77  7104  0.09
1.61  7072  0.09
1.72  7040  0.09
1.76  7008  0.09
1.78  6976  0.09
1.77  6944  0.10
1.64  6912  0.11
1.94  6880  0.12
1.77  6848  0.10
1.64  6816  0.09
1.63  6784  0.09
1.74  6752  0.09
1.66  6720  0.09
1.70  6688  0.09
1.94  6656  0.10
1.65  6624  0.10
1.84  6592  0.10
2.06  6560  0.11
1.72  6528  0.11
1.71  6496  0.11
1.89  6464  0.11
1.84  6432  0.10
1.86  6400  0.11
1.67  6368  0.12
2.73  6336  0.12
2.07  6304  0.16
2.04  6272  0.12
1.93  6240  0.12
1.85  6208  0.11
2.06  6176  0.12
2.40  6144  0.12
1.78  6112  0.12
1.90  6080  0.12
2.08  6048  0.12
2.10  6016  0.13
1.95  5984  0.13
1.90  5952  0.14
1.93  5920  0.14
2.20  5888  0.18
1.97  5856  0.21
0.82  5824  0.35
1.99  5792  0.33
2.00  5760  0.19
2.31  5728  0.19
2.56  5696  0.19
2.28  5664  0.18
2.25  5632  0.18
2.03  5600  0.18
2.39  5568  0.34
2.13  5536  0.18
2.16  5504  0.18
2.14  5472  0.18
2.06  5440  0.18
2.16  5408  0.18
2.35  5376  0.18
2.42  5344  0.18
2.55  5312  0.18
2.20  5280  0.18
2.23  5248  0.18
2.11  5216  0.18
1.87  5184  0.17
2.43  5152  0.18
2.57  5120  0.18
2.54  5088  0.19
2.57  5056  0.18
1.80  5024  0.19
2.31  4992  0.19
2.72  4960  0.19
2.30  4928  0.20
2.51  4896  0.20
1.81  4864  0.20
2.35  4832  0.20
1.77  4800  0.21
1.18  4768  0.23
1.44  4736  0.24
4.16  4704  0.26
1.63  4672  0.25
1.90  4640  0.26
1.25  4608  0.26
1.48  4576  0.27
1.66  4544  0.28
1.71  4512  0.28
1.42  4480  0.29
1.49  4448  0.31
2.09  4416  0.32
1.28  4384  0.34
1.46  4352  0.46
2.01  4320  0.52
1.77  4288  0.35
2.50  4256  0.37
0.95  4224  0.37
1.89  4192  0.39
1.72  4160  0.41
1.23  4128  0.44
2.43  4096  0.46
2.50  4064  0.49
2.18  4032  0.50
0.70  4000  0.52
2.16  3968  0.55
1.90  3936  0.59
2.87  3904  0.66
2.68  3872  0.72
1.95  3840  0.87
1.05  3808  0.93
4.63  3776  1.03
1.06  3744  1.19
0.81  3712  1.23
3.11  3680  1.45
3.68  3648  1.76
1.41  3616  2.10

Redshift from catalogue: 0.26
